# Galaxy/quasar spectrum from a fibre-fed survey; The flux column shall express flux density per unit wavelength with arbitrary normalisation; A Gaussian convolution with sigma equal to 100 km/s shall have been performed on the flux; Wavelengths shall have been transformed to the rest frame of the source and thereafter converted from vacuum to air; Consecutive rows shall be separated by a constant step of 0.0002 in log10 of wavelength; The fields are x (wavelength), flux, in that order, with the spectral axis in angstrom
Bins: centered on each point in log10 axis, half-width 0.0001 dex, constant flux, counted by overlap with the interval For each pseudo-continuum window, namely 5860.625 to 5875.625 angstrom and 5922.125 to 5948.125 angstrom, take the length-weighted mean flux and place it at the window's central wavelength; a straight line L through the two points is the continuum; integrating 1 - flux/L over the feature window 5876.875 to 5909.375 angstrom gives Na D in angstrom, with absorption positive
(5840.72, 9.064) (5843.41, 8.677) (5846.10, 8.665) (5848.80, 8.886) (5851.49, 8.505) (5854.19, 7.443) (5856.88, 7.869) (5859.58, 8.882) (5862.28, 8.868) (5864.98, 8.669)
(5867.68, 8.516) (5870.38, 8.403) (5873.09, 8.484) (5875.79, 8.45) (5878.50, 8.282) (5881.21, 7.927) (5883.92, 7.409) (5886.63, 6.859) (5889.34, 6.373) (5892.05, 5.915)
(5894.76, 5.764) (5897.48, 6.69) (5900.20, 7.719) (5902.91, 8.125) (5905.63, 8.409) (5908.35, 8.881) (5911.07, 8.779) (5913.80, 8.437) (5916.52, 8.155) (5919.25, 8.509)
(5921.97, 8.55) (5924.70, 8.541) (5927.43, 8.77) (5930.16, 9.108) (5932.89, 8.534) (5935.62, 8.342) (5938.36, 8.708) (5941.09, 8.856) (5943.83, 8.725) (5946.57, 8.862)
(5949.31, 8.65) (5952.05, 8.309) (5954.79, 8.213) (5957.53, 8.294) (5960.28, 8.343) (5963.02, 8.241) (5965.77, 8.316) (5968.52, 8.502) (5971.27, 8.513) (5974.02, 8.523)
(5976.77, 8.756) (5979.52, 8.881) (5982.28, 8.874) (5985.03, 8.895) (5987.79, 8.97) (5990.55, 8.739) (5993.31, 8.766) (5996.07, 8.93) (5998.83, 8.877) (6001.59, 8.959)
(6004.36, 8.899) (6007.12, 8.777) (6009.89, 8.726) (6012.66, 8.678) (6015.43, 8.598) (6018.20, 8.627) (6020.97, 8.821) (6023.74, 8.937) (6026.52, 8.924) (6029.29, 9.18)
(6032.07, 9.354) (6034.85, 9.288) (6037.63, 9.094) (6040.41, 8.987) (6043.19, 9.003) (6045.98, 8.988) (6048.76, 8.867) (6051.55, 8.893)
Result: 4.8 angstrom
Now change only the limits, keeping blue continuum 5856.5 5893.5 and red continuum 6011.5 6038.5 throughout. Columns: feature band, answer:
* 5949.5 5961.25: 0.20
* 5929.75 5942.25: -0.51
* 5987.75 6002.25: -0.19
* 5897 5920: -0.25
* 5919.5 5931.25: -0.64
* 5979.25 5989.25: -0.27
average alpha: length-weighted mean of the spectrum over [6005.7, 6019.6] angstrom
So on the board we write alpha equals 8.68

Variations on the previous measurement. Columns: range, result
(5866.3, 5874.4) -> 8.47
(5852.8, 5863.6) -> 8.26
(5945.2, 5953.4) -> 8.61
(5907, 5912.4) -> 8.83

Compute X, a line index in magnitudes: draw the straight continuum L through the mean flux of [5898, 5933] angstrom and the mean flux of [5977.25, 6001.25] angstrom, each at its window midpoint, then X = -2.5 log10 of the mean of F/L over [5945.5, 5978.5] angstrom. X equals 0.03 mag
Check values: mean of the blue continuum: 8.46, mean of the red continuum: 8.87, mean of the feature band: 8.46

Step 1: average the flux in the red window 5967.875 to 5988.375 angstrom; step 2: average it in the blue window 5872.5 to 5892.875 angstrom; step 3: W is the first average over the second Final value 1.17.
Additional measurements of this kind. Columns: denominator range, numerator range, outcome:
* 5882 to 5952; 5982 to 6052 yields 1.10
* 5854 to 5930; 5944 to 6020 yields 1.08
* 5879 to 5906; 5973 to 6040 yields 1.25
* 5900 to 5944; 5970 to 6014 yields 1.03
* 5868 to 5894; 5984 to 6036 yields 1.18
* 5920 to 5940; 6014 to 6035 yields 1.03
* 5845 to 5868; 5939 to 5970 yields 1.00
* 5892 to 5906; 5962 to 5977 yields 1.19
